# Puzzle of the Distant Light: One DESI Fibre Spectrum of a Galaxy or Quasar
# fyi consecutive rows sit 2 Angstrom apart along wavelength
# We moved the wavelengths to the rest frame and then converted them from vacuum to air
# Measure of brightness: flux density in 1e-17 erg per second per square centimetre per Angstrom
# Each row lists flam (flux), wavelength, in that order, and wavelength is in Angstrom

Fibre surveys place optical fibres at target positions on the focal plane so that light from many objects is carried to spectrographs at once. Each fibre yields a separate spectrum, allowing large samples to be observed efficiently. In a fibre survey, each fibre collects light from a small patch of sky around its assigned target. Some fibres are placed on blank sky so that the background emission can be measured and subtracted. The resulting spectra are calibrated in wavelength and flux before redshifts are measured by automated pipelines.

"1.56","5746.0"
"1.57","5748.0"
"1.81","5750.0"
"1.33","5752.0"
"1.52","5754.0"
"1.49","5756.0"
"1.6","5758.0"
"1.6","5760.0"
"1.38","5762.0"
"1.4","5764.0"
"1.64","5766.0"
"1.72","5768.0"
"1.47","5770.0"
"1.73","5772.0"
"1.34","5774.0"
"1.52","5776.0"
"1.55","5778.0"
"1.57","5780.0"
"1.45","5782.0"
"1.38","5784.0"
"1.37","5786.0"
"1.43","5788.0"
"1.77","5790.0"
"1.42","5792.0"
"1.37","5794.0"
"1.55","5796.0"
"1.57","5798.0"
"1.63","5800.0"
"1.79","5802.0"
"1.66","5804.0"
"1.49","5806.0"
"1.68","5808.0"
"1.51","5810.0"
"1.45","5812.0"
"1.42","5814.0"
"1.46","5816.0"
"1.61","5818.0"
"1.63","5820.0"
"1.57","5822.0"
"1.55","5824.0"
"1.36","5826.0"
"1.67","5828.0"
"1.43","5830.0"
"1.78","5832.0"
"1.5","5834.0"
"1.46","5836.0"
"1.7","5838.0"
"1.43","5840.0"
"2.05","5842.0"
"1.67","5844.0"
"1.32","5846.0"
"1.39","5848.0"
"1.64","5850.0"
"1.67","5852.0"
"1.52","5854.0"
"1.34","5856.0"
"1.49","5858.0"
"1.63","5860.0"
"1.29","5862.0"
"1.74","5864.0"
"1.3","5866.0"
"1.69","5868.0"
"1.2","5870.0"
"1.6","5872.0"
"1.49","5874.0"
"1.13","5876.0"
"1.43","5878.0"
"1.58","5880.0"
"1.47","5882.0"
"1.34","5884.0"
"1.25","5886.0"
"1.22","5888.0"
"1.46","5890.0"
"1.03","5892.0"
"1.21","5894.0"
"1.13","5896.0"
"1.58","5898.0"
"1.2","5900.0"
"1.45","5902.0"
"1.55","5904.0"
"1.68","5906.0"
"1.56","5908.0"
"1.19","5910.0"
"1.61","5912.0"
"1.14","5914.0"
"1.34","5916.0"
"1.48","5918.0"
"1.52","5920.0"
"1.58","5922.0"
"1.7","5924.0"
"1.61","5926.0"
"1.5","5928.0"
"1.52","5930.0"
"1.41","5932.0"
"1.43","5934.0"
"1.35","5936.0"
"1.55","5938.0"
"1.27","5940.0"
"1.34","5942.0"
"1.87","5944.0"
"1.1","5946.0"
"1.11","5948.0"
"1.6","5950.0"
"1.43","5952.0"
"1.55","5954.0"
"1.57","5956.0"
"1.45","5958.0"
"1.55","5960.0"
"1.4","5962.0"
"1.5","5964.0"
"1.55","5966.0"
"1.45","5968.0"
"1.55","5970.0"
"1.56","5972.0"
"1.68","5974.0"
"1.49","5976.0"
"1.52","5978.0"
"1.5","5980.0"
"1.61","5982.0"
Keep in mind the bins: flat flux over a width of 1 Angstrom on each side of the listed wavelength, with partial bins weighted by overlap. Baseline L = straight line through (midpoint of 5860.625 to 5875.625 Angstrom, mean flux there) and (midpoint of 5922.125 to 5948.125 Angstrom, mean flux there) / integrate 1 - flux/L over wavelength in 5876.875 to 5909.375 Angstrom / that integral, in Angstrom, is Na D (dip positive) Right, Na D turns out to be 1.8 Angstrom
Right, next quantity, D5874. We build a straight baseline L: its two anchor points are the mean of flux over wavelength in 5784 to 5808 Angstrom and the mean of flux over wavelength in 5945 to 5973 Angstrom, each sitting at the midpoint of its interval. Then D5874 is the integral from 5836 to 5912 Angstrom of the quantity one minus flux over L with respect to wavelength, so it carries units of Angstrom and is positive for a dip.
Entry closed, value 2.7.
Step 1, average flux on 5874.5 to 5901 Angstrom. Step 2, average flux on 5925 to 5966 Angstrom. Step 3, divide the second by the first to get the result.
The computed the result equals 1.11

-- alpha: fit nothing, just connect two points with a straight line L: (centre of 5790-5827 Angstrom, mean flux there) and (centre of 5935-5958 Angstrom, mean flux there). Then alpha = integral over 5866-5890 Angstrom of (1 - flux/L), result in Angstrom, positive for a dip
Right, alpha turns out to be 1.46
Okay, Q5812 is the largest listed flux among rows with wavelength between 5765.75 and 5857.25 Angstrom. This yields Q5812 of 2.05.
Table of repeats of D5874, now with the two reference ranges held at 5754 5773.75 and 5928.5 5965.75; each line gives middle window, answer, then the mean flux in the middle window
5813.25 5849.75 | -1.1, 1.56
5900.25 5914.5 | 0.2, 1.45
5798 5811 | -0.8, 1.62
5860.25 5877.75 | 0.6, 1.44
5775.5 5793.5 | 0.5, 1.49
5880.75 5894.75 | 1.8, 1.29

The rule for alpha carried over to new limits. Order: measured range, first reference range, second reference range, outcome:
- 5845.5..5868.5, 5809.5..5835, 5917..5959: 0.22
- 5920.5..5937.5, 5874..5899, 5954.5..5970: -1.08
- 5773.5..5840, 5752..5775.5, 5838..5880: -0.73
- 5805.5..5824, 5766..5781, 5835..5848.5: 0.43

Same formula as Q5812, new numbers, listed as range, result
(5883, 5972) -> 1.87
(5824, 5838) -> 1.78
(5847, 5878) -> 1.74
